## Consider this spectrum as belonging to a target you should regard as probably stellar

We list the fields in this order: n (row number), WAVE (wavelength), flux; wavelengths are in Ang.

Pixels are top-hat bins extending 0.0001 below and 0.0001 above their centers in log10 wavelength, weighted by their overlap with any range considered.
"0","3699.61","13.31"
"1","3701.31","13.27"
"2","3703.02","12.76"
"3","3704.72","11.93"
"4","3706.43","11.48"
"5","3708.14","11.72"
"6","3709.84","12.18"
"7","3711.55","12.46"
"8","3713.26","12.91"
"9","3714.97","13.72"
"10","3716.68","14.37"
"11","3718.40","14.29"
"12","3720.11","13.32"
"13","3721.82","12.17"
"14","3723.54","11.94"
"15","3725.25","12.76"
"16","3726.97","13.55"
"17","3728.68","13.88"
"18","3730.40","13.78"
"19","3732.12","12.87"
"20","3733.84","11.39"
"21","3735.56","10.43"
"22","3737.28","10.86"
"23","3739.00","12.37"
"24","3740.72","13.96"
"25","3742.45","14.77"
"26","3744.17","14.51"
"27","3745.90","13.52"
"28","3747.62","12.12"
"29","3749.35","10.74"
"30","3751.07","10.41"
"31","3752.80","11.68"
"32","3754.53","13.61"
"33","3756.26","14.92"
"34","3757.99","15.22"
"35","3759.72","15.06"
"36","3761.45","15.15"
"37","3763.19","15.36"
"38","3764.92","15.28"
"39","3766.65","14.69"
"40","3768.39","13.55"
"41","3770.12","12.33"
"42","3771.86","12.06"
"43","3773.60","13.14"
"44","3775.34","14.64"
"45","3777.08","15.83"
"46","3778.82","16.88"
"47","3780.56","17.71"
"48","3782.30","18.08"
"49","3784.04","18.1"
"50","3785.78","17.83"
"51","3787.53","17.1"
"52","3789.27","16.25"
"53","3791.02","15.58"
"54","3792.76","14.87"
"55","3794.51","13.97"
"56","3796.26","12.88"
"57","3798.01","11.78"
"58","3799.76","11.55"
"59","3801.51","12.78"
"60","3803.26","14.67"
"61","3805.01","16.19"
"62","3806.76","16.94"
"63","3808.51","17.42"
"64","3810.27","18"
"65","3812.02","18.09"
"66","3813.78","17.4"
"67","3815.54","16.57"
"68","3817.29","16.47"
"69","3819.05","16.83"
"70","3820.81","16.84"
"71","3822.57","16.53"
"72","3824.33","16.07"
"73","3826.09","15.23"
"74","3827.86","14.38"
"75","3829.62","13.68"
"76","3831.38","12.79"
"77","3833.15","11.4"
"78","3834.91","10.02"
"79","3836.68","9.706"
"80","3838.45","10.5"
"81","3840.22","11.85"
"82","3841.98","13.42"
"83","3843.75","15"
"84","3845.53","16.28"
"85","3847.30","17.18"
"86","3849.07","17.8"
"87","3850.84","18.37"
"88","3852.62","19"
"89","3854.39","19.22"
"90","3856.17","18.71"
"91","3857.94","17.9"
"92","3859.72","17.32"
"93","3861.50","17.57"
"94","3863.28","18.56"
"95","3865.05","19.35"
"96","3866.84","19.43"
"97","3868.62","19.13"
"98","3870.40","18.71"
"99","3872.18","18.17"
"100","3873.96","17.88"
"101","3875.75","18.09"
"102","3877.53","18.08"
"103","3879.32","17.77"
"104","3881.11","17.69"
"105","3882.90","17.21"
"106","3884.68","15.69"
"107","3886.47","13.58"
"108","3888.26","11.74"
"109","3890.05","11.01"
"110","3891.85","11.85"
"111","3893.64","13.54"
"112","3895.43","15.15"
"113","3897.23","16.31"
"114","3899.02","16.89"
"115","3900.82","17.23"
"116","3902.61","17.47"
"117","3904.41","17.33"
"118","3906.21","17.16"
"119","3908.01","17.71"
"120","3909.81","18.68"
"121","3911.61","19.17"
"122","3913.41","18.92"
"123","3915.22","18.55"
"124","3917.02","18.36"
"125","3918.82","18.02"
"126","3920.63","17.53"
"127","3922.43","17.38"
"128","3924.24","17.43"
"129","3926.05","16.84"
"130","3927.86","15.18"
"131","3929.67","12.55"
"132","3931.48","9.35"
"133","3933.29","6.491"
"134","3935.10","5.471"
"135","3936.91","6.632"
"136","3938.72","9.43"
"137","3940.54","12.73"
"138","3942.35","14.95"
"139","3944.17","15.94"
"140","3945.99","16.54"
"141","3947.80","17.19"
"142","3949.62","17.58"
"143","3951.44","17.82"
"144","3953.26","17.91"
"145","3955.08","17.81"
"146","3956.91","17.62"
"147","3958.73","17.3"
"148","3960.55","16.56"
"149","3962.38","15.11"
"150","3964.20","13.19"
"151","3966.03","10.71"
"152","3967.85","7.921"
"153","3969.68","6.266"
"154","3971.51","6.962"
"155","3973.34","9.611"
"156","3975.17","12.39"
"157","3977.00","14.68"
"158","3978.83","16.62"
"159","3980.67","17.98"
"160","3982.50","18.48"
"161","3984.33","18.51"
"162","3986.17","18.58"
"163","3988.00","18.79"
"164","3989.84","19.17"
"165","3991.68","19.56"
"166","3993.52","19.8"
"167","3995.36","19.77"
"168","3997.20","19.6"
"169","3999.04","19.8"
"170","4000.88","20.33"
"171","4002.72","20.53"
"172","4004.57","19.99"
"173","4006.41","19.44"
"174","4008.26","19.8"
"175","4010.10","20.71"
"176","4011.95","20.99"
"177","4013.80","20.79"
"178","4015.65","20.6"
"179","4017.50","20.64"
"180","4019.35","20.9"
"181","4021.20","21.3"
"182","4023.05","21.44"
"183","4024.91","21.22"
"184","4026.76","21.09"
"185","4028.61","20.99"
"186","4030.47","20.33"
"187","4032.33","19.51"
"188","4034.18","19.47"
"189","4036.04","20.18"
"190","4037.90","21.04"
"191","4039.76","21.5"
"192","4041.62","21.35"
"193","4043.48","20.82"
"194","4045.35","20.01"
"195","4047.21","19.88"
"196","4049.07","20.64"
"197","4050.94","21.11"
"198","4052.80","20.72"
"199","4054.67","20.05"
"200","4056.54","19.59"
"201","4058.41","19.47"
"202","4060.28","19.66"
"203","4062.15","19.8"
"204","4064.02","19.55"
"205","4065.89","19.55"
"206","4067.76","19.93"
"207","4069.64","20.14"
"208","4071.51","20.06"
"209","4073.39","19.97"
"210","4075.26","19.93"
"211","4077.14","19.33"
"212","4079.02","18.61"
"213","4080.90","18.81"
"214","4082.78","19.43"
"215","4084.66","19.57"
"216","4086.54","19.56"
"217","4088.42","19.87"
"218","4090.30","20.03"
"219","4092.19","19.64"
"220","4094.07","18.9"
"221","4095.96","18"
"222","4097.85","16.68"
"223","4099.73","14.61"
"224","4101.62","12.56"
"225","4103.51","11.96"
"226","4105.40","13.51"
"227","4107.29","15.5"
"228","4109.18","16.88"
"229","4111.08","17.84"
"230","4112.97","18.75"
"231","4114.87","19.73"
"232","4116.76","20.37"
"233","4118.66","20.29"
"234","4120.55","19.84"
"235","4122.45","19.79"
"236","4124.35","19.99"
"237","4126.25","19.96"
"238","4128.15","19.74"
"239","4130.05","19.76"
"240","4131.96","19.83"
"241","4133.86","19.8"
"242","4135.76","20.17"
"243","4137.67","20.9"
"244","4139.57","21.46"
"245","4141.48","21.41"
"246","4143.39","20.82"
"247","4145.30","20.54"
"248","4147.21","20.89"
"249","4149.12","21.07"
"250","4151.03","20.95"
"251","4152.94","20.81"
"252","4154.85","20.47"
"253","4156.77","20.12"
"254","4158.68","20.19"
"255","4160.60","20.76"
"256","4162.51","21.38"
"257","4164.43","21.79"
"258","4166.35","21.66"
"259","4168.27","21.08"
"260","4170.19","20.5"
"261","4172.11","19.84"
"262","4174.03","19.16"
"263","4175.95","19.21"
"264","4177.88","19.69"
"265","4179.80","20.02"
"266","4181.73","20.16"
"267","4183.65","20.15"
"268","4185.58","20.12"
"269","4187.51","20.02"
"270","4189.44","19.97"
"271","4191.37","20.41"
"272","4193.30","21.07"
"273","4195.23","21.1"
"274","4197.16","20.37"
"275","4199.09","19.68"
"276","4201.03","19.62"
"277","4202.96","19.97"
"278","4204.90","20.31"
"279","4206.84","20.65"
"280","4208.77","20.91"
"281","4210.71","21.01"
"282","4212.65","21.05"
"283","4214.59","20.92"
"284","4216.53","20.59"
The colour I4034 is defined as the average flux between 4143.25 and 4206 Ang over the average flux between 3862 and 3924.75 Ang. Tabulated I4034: 1.2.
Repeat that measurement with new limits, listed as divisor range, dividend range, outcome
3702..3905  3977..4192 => 1.32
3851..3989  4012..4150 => 1.25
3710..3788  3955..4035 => 1.28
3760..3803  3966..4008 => 1.11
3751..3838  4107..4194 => 1.35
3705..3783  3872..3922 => 1.24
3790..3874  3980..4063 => 1.27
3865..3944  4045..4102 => 1.24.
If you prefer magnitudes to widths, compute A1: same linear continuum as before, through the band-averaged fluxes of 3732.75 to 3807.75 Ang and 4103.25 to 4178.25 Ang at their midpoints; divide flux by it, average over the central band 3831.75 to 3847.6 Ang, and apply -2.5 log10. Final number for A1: 0.204 mag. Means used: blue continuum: 14.2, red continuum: 19.8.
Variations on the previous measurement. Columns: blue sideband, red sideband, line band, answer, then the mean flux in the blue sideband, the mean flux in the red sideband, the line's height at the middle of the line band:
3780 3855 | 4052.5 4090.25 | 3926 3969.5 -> 0.286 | 15.4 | 19.7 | 17.6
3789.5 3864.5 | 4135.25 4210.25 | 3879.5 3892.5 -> 0.138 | 15.4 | 20.5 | 16.3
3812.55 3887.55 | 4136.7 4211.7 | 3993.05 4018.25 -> -0.107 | 16.3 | 20.5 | 18.3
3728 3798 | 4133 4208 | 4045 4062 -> -0.082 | 14.2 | 20.5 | 18.7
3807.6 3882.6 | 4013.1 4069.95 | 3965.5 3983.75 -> 0.476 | 16.4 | 20.4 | 19.1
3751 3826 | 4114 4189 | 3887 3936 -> 0.116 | 15.3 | 20.4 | 17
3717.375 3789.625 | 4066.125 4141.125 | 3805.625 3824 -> -0.152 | 14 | 18.8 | 14.8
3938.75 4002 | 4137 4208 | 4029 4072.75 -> -0.141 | 15.9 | 20.5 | 17.7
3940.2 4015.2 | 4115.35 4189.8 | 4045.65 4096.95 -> -0.056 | 16.8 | 20.4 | 18.7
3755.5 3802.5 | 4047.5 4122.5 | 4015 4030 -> -0.170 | 14.9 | 18.7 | 18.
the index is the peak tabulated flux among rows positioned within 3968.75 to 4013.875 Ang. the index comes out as 20.99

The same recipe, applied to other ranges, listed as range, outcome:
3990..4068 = 21.5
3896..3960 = 19.17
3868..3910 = 19.13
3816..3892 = 19.43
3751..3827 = 18.1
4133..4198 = 21.79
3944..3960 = 17.91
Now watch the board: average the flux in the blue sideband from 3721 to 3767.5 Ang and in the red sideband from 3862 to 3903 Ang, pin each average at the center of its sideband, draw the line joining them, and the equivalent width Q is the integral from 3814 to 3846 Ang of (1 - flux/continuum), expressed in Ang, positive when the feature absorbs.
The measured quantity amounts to 2.4 Ang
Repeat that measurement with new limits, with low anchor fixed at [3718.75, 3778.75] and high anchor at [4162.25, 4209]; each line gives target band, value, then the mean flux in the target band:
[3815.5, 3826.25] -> -1.4 Ang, 16.4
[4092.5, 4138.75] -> 2.5 Ang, 18.2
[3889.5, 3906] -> 0.4 Ang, 15.4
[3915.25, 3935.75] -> 2.3 Ang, 14.3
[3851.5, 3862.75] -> -2.4 Ang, 18.3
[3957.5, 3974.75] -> 5.3 Ang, 11.7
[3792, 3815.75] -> -1.6 Ang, 15.2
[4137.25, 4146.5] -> -0.7 Ang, 21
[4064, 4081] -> -1.0 Ang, 19.6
